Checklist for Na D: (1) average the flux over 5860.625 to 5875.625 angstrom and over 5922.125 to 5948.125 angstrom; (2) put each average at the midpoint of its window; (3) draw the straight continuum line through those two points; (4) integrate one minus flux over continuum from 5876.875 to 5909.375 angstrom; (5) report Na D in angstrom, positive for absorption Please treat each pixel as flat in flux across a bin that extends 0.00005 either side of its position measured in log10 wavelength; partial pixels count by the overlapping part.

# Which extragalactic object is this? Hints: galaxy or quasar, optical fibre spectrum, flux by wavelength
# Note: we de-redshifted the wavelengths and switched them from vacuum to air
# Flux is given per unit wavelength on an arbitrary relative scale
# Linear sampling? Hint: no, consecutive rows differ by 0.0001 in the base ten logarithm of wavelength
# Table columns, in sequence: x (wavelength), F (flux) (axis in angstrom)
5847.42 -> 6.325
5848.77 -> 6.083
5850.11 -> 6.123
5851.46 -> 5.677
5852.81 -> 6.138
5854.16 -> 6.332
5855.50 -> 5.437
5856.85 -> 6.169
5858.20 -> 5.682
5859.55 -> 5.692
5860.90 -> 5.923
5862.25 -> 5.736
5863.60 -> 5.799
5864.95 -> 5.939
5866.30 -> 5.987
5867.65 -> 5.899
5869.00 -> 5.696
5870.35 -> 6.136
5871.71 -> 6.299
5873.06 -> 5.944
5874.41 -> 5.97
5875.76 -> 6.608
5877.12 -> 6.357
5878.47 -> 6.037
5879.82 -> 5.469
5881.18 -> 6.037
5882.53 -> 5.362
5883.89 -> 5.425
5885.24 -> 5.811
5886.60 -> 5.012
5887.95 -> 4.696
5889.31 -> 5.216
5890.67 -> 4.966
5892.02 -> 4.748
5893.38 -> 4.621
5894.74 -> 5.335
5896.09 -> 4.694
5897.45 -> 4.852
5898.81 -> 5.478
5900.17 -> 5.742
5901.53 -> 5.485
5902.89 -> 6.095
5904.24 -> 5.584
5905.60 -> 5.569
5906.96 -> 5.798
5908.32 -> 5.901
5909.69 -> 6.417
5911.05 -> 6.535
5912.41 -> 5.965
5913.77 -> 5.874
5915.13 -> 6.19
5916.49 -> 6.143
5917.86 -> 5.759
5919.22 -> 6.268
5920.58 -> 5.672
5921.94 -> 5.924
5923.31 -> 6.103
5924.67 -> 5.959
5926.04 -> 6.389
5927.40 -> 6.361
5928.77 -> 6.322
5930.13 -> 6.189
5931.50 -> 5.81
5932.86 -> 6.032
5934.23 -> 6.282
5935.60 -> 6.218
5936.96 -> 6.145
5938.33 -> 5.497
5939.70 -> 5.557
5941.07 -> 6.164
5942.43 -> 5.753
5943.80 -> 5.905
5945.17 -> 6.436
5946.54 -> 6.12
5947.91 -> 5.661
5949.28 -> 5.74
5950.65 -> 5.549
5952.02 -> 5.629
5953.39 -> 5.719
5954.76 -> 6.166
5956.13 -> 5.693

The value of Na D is 3.09 angstrom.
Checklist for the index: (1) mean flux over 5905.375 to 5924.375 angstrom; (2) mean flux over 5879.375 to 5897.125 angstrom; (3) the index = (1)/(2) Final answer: 1.16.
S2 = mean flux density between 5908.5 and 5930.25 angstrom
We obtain 6.12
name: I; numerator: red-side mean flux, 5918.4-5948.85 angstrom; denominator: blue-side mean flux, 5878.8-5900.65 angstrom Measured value 1.2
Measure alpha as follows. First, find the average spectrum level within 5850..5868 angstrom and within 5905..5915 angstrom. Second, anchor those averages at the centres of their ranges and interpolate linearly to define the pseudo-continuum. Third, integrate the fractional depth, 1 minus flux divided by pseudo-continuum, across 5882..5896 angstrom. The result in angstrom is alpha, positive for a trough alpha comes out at 2.0 angstrom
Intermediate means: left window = 5.89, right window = 6.02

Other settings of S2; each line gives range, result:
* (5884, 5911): 5.4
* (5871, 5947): 5.8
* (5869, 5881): 6.07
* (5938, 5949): 5.89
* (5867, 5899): 5.53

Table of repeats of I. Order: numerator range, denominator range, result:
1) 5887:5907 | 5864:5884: 0.88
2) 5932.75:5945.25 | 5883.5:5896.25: 1.18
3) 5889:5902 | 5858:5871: 0.87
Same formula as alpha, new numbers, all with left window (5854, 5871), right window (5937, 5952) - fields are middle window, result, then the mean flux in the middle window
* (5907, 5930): -1.0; 6.1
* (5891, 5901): 1.3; 5.07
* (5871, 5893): 0.9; 5.61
